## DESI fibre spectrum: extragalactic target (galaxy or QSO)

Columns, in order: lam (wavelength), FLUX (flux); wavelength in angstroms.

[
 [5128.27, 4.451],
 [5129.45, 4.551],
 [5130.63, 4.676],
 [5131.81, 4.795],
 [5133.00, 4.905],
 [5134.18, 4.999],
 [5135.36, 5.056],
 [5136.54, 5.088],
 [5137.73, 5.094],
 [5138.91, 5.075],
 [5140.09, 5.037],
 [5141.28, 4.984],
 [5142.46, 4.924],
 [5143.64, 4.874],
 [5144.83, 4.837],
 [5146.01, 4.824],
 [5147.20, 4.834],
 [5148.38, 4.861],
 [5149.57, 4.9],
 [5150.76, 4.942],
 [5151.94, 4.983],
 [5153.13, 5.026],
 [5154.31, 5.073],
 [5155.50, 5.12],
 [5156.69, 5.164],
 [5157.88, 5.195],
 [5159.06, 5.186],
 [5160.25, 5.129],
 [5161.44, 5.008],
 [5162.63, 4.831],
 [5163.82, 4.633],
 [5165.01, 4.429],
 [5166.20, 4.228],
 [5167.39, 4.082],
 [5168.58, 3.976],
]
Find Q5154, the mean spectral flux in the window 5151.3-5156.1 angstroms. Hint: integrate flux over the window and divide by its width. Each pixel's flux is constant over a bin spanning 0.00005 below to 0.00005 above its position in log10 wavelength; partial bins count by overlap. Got 5.05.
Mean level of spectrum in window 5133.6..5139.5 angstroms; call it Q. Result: 5.06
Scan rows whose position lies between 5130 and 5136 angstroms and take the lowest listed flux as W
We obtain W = 4.676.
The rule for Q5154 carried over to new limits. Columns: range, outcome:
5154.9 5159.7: 5.16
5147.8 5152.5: 4.92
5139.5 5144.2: 4.96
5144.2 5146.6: 4.83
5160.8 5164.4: 4.82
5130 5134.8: 4.84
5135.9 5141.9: 5.05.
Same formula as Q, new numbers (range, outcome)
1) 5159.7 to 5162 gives 5.06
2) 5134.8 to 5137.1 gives 5.08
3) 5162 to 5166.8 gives 4.53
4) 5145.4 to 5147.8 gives 4.84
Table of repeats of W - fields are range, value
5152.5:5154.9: 5.026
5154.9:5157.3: 5.12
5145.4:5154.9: 4.824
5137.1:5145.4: 4.837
